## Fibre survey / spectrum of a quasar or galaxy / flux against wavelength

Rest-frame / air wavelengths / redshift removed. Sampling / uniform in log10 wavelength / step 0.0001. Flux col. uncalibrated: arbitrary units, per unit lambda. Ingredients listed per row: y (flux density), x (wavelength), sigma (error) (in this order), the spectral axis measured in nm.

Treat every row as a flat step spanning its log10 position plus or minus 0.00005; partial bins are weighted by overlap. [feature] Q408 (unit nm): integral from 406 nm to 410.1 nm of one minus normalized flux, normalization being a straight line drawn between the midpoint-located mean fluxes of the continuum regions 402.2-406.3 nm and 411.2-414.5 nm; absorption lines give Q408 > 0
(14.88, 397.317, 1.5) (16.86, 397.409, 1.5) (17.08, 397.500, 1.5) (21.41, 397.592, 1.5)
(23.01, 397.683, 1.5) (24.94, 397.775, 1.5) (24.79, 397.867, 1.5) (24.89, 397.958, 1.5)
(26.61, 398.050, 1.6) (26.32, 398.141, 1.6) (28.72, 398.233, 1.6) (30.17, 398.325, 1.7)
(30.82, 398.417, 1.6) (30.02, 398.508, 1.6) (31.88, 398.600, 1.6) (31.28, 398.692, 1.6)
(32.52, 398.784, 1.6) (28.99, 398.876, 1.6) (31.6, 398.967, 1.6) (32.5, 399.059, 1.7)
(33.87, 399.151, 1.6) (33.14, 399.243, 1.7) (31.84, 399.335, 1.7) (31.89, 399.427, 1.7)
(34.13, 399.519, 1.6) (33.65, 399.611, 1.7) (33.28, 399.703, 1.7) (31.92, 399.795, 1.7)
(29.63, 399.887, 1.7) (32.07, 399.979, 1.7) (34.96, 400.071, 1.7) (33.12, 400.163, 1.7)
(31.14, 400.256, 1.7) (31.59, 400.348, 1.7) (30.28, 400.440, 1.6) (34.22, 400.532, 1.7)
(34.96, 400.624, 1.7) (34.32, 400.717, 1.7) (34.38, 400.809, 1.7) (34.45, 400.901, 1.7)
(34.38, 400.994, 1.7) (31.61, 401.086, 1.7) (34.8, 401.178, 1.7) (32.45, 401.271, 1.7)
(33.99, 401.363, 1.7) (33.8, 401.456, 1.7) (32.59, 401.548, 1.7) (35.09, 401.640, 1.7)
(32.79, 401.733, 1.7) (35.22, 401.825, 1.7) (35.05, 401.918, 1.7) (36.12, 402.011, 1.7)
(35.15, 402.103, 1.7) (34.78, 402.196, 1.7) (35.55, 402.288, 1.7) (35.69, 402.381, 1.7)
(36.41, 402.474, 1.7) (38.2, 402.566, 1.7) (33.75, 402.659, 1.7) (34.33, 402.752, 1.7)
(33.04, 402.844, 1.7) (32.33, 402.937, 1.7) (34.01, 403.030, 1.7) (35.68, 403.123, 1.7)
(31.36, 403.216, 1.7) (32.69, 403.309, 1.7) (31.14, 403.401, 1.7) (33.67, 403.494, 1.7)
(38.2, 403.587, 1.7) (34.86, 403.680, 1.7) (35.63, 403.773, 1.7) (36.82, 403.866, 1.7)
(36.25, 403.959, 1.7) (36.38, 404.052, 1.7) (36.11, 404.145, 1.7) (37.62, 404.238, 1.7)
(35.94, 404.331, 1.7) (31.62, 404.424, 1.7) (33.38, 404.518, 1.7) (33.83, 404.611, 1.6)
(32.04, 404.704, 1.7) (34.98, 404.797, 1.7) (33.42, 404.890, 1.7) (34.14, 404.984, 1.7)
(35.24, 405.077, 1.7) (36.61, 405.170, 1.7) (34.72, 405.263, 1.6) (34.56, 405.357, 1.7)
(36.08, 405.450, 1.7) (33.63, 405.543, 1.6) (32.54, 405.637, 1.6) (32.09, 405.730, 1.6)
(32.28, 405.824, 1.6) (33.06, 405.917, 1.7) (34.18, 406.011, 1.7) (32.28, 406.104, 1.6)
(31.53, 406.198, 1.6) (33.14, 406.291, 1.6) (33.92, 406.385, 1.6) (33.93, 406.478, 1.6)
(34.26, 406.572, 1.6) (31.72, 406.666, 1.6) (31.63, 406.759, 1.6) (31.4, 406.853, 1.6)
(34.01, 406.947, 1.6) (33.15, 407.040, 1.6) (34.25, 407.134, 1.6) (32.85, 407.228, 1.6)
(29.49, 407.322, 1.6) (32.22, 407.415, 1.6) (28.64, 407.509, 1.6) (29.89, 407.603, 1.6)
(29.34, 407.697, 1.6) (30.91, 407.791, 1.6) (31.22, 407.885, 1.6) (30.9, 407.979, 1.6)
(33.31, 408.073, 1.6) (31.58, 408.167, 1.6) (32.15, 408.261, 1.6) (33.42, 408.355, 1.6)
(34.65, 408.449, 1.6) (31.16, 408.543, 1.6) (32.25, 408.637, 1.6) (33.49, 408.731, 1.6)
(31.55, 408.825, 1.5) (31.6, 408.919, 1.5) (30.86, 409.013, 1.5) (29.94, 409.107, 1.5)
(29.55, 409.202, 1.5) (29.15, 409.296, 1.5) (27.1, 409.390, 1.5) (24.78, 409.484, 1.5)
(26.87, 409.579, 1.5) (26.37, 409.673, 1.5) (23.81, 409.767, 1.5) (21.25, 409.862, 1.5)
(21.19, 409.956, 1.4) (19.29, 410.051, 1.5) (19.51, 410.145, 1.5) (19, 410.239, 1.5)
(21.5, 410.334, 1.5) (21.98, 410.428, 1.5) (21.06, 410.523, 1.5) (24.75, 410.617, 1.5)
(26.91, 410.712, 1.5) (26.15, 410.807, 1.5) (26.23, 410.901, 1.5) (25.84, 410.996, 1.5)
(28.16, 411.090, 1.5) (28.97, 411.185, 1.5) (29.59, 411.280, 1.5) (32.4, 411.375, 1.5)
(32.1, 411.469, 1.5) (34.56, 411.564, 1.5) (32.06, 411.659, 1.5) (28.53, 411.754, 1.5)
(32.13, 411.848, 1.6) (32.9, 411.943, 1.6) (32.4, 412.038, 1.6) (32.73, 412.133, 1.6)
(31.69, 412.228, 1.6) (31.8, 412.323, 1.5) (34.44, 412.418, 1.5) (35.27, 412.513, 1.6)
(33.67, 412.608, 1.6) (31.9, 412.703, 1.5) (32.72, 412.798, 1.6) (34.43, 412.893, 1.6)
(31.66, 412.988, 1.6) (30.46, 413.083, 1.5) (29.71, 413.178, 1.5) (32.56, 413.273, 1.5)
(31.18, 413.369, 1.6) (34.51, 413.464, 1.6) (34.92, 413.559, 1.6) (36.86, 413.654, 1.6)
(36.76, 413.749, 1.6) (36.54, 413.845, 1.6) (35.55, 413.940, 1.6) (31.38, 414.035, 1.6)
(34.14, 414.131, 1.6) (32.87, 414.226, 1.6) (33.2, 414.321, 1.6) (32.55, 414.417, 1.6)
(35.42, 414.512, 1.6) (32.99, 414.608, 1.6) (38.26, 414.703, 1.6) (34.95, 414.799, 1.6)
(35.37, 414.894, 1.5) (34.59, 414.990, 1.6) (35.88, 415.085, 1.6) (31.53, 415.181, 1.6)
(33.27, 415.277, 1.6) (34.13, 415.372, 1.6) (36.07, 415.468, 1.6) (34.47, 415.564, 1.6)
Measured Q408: 0.41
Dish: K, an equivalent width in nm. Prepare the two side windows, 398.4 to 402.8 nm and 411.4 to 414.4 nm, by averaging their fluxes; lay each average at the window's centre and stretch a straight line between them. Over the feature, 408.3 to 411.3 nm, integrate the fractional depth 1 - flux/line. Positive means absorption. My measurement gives 0.58 nm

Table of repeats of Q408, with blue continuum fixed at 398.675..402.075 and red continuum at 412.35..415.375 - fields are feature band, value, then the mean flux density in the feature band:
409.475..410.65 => 0.40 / 22.3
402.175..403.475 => -0.04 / 34.2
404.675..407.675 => 0.04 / 33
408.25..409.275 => 0.05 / 31.8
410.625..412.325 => 0.18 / 30.1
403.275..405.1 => -0.08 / 34.7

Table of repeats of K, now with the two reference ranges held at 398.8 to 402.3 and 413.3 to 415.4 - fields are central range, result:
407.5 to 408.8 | 0.08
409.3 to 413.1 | 0.66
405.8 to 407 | 0.03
